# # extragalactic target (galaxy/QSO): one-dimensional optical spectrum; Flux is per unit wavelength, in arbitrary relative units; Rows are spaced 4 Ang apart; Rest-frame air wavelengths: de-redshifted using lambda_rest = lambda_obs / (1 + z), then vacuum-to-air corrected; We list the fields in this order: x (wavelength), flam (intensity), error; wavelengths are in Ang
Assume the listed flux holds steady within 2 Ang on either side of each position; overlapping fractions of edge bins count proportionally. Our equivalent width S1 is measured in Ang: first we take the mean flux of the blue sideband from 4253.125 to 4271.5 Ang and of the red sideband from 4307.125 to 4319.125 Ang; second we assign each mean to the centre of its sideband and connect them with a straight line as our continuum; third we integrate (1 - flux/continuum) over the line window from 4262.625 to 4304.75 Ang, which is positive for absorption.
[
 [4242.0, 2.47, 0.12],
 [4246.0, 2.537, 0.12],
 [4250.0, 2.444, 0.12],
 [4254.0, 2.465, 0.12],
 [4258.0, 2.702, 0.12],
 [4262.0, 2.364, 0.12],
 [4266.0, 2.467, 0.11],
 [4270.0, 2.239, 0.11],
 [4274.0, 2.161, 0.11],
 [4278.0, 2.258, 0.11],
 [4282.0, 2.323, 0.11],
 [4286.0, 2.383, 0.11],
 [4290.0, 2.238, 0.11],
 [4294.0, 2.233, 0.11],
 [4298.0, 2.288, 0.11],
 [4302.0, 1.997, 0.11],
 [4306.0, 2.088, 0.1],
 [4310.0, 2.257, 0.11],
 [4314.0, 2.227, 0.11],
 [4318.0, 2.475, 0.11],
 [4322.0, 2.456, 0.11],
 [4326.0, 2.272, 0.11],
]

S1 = 2.2 Ang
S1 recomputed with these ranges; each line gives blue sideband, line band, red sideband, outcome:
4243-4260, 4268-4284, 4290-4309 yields 0.7 Ang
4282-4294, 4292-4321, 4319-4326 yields 1.5 Ang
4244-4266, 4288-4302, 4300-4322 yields 0.6 Ang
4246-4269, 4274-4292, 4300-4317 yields 0.3 Ang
